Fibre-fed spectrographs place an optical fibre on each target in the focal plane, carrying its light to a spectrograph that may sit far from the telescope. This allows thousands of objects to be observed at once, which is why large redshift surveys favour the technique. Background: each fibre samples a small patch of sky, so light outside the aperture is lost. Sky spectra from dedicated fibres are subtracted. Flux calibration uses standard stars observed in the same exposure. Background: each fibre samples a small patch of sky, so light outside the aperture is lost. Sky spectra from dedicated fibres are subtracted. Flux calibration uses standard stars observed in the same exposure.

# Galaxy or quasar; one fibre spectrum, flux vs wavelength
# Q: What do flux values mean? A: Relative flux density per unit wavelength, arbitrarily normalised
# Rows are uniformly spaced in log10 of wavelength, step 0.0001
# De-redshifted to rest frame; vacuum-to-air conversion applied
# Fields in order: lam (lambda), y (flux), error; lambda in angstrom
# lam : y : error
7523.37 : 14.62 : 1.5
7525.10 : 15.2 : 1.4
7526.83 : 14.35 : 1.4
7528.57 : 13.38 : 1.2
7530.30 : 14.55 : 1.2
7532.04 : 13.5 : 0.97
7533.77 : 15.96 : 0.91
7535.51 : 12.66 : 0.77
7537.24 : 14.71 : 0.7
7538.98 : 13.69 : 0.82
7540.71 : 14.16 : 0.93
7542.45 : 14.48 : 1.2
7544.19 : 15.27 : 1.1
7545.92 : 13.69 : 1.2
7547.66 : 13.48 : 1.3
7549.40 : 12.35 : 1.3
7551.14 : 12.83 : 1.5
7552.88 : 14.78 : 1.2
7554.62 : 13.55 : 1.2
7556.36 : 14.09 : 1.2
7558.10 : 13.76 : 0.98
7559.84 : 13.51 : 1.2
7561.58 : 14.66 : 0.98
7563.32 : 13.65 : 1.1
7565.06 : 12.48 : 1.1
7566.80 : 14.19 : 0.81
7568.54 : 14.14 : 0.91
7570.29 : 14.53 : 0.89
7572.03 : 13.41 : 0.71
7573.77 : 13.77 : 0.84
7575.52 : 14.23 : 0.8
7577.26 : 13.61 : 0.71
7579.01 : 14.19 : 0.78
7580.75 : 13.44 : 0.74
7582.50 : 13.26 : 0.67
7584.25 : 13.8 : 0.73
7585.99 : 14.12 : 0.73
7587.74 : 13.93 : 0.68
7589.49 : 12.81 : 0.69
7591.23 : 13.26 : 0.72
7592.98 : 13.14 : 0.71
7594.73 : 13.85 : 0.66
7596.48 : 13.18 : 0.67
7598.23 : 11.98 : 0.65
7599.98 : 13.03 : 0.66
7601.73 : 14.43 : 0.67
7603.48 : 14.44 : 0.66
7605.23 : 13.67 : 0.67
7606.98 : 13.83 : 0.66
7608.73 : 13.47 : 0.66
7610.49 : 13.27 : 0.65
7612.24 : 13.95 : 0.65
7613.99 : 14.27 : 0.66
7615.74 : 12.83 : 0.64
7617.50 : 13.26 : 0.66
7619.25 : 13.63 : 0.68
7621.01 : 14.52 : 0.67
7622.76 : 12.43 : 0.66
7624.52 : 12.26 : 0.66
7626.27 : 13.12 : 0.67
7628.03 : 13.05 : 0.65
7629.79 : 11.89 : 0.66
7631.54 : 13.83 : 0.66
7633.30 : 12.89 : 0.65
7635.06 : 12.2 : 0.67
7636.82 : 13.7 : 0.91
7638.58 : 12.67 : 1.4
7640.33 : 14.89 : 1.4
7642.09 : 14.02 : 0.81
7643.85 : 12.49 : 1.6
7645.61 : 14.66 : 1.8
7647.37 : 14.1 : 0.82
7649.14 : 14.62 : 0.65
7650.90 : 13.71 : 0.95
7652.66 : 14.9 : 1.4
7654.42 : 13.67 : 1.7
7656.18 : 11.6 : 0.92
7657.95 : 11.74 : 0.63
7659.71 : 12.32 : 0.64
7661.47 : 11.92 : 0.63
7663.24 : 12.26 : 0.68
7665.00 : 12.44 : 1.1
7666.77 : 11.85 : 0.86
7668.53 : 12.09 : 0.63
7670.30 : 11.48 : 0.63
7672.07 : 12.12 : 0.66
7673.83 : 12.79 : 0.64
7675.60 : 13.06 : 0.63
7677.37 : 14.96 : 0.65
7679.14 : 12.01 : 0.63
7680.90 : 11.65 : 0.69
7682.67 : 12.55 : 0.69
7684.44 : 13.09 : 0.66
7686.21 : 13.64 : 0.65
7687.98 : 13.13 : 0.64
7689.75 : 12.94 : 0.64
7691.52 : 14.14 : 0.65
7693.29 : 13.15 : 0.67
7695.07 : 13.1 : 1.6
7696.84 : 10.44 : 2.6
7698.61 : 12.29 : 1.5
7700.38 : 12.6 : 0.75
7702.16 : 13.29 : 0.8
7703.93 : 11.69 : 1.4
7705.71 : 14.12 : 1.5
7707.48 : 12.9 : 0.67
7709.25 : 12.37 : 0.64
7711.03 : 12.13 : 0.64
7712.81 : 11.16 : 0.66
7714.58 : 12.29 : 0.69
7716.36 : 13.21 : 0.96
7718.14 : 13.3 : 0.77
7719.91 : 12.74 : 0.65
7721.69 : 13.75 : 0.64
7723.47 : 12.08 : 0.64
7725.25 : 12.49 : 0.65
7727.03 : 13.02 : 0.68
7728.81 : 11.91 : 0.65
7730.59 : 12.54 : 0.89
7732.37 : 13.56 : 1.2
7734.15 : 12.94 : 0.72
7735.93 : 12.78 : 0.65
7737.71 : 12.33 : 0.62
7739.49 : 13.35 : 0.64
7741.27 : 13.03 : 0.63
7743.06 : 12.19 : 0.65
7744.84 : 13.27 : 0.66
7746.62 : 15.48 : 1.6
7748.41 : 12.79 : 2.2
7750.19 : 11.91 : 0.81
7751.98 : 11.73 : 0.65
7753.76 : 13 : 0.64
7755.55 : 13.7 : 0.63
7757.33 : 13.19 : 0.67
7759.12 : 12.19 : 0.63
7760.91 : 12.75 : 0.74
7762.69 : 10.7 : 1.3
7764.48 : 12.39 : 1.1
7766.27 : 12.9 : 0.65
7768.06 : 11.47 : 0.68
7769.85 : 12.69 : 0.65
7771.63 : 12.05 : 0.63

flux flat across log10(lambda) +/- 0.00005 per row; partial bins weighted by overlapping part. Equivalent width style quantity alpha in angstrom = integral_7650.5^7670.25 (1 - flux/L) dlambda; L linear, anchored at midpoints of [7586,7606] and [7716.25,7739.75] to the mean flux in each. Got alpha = 1.0 angstrom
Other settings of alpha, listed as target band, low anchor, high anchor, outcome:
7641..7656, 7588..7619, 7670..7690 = -0.96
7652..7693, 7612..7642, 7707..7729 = 0.68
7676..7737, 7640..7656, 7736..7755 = 2.63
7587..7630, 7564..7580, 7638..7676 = 0.34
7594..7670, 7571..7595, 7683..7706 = 0.42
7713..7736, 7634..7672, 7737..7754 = 0.29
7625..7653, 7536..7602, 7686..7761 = -0.44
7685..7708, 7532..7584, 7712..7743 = 0.09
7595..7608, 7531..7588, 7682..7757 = 0.07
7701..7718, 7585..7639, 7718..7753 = 0.45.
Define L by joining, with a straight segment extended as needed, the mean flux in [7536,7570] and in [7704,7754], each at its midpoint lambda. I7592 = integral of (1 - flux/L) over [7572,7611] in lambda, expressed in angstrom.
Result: 0.1 angstrom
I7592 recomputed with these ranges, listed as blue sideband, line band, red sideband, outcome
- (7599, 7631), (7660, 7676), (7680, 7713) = 0.9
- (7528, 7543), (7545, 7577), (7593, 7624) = 0.4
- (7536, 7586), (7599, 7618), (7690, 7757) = -0.2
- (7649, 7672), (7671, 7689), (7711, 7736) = -0.4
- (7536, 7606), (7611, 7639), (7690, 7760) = 0.5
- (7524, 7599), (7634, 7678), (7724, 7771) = 0.7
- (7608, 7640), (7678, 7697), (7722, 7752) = 0.2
